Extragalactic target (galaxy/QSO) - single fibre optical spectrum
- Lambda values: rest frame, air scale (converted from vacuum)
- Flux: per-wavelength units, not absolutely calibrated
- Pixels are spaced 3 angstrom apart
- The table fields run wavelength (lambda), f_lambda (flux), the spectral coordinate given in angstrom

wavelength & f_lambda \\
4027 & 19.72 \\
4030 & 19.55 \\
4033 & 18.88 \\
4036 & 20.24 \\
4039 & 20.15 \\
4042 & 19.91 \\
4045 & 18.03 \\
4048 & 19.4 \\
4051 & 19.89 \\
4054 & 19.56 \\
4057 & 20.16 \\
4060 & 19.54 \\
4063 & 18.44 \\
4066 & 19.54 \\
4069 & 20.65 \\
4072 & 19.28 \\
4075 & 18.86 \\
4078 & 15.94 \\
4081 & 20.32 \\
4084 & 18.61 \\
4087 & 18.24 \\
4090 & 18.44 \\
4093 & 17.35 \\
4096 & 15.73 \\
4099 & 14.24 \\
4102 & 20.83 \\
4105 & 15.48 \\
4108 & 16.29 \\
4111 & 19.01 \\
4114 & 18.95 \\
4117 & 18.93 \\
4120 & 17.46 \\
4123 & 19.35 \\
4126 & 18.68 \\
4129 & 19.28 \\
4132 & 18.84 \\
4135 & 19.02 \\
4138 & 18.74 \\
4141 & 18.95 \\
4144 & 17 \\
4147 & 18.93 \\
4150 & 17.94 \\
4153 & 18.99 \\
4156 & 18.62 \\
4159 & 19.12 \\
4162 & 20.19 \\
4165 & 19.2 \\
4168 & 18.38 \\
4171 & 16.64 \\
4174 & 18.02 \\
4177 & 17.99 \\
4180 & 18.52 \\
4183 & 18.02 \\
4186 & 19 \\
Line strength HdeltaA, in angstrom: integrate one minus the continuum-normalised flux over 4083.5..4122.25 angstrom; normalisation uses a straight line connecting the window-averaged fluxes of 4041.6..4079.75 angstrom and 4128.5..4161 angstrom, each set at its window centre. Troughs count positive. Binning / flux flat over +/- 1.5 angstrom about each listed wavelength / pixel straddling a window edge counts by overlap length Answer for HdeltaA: 2.6 angstrom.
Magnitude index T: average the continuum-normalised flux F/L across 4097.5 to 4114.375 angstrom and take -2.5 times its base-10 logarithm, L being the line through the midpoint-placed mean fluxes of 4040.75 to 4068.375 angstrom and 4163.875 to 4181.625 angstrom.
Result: 0.089 mag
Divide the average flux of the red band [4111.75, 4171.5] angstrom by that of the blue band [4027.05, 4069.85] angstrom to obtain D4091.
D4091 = 1.0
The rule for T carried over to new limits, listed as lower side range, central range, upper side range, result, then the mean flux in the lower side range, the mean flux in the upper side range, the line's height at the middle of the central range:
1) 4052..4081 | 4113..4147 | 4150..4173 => 0.01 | 19.2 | 18.7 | 18.8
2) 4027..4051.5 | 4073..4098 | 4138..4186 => 0.07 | 19.5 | 18.5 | 19.1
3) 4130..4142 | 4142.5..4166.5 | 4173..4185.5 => -0.01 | 18.9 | 18.2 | 18.6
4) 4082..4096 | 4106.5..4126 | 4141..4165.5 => 0.00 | 18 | 18.7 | 18.3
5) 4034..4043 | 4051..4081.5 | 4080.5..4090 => 0.01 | 20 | 18.8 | 19.3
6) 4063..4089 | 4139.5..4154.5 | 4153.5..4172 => 0.02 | 18.9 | 18.8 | 18.8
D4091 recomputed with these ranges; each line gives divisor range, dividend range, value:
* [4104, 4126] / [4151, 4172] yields 1.04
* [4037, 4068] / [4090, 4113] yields 0.88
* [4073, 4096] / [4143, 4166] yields 1.04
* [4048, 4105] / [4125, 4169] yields 1.01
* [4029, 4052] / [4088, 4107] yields 0.87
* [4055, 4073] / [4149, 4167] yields 0.97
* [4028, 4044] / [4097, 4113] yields 0.87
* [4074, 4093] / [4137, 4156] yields 1.01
